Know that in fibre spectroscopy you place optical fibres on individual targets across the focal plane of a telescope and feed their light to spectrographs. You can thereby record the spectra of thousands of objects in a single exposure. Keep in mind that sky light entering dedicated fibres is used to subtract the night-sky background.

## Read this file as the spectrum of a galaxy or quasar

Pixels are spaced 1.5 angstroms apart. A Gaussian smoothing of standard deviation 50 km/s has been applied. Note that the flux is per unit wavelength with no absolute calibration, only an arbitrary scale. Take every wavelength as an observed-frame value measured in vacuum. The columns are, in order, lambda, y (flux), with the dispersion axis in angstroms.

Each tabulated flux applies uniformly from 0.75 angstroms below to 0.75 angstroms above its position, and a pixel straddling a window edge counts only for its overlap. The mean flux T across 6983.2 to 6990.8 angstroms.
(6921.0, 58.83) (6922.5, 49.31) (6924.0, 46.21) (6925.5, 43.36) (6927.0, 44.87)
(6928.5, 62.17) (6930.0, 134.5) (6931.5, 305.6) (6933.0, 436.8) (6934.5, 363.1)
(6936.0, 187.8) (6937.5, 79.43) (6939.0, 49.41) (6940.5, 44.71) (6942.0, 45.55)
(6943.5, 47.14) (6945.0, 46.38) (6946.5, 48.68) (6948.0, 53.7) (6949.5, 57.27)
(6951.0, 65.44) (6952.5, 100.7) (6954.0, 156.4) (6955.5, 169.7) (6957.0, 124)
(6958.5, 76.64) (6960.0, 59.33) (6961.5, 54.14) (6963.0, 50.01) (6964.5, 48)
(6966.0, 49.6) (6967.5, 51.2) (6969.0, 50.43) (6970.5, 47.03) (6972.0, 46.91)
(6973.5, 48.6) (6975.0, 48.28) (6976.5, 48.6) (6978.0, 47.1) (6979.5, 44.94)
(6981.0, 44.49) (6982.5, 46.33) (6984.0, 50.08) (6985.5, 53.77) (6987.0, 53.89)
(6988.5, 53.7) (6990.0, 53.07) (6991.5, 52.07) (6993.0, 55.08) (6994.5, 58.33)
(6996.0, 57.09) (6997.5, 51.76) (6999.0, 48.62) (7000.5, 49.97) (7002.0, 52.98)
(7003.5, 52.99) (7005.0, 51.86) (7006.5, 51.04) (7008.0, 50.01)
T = 52.9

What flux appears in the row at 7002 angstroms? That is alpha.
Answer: 52.98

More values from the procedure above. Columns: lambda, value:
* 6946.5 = 48.68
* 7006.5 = 51.04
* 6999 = 48.62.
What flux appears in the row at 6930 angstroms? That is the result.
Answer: 134.5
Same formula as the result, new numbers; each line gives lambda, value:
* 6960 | 59.33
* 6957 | 124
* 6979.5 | 44.94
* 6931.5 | 305.6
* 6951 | 65.44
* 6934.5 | 363.1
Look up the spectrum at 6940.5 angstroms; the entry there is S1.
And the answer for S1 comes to 44.71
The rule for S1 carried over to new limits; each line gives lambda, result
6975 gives 48.28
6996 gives 57.09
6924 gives 46.21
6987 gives 53.89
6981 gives 44.49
